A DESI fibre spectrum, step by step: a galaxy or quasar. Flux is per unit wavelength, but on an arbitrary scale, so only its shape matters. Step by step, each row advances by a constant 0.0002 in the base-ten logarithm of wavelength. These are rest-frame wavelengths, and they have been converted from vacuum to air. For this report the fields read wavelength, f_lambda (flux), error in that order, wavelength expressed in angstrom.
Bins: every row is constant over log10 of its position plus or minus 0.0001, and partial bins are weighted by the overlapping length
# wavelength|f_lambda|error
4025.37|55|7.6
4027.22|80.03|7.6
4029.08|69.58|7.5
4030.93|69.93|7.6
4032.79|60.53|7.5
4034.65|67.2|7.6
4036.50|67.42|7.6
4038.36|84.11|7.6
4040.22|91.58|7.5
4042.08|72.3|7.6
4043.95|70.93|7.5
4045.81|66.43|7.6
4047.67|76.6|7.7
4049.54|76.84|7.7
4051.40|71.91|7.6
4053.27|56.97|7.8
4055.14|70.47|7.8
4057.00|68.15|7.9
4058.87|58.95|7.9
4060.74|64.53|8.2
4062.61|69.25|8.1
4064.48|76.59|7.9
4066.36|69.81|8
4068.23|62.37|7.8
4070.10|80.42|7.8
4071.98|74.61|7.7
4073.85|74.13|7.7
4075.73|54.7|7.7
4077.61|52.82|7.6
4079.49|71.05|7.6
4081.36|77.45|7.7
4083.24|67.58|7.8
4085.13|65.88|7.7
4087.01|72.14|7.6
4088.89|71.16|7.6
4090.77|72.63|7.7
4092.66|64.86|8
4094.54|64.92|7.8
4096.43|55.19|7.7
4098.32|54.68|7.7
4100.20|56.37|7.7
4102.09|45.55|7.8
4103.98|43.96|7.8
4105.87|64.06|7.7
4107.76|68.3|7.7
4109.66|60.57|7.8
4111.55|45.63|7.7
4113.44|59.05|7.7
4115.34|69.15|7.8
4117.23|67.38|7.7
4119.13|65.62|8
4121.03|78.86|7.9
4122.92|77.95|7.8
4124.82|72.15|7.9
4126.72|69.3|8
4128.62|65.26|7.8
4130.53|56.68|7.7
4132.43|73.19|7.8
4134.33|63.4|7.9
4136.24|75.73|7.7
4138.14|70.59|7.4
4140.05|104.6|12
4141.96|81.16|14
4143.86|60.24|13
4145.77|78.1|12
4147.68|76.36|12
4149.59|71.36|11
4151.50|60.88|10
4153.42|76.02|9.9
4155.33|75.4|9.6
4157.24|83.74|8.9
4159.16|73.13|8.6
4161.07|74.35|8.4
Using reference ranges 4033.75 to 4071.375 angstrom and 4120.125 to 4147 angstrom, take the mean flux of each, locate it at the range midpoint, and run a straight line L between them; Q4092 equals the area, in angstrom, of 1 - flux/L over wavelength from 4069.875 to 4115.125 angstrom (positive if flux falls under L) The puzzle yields 5.76 angstrom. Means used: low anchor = 71.2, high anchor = 73.4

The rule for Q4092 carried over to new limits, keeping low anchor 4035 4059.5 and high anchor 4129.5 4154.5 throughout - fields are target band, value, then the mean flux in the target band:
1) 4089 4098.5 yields 1.12 angstrom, 63.8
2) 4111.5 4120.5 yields 1.10 angstrom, 63.7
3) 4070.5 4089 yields 0.98 angstrom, 68.4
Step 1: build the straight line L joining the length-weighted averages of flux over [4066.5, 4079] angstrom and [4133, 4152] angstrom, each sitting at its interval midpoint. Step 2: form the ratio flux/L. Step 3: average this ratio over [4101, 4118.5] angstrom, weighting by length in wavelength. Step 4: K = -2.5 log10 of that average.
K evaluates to 0.21 mag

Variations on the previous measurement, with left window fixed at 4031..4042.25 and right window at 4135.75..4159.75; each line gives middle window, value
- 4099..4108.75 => 0.33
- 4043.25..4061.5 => 0.09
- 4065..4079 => 0.11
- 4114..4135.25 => 0.10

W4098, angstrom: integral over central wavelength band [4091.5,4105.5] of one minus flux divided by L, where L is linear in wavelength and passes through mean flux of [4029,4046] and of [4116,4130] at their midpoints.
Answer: 3.0 angstrom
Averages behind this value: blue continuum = 72.4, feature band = 55.7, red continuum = 70.5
